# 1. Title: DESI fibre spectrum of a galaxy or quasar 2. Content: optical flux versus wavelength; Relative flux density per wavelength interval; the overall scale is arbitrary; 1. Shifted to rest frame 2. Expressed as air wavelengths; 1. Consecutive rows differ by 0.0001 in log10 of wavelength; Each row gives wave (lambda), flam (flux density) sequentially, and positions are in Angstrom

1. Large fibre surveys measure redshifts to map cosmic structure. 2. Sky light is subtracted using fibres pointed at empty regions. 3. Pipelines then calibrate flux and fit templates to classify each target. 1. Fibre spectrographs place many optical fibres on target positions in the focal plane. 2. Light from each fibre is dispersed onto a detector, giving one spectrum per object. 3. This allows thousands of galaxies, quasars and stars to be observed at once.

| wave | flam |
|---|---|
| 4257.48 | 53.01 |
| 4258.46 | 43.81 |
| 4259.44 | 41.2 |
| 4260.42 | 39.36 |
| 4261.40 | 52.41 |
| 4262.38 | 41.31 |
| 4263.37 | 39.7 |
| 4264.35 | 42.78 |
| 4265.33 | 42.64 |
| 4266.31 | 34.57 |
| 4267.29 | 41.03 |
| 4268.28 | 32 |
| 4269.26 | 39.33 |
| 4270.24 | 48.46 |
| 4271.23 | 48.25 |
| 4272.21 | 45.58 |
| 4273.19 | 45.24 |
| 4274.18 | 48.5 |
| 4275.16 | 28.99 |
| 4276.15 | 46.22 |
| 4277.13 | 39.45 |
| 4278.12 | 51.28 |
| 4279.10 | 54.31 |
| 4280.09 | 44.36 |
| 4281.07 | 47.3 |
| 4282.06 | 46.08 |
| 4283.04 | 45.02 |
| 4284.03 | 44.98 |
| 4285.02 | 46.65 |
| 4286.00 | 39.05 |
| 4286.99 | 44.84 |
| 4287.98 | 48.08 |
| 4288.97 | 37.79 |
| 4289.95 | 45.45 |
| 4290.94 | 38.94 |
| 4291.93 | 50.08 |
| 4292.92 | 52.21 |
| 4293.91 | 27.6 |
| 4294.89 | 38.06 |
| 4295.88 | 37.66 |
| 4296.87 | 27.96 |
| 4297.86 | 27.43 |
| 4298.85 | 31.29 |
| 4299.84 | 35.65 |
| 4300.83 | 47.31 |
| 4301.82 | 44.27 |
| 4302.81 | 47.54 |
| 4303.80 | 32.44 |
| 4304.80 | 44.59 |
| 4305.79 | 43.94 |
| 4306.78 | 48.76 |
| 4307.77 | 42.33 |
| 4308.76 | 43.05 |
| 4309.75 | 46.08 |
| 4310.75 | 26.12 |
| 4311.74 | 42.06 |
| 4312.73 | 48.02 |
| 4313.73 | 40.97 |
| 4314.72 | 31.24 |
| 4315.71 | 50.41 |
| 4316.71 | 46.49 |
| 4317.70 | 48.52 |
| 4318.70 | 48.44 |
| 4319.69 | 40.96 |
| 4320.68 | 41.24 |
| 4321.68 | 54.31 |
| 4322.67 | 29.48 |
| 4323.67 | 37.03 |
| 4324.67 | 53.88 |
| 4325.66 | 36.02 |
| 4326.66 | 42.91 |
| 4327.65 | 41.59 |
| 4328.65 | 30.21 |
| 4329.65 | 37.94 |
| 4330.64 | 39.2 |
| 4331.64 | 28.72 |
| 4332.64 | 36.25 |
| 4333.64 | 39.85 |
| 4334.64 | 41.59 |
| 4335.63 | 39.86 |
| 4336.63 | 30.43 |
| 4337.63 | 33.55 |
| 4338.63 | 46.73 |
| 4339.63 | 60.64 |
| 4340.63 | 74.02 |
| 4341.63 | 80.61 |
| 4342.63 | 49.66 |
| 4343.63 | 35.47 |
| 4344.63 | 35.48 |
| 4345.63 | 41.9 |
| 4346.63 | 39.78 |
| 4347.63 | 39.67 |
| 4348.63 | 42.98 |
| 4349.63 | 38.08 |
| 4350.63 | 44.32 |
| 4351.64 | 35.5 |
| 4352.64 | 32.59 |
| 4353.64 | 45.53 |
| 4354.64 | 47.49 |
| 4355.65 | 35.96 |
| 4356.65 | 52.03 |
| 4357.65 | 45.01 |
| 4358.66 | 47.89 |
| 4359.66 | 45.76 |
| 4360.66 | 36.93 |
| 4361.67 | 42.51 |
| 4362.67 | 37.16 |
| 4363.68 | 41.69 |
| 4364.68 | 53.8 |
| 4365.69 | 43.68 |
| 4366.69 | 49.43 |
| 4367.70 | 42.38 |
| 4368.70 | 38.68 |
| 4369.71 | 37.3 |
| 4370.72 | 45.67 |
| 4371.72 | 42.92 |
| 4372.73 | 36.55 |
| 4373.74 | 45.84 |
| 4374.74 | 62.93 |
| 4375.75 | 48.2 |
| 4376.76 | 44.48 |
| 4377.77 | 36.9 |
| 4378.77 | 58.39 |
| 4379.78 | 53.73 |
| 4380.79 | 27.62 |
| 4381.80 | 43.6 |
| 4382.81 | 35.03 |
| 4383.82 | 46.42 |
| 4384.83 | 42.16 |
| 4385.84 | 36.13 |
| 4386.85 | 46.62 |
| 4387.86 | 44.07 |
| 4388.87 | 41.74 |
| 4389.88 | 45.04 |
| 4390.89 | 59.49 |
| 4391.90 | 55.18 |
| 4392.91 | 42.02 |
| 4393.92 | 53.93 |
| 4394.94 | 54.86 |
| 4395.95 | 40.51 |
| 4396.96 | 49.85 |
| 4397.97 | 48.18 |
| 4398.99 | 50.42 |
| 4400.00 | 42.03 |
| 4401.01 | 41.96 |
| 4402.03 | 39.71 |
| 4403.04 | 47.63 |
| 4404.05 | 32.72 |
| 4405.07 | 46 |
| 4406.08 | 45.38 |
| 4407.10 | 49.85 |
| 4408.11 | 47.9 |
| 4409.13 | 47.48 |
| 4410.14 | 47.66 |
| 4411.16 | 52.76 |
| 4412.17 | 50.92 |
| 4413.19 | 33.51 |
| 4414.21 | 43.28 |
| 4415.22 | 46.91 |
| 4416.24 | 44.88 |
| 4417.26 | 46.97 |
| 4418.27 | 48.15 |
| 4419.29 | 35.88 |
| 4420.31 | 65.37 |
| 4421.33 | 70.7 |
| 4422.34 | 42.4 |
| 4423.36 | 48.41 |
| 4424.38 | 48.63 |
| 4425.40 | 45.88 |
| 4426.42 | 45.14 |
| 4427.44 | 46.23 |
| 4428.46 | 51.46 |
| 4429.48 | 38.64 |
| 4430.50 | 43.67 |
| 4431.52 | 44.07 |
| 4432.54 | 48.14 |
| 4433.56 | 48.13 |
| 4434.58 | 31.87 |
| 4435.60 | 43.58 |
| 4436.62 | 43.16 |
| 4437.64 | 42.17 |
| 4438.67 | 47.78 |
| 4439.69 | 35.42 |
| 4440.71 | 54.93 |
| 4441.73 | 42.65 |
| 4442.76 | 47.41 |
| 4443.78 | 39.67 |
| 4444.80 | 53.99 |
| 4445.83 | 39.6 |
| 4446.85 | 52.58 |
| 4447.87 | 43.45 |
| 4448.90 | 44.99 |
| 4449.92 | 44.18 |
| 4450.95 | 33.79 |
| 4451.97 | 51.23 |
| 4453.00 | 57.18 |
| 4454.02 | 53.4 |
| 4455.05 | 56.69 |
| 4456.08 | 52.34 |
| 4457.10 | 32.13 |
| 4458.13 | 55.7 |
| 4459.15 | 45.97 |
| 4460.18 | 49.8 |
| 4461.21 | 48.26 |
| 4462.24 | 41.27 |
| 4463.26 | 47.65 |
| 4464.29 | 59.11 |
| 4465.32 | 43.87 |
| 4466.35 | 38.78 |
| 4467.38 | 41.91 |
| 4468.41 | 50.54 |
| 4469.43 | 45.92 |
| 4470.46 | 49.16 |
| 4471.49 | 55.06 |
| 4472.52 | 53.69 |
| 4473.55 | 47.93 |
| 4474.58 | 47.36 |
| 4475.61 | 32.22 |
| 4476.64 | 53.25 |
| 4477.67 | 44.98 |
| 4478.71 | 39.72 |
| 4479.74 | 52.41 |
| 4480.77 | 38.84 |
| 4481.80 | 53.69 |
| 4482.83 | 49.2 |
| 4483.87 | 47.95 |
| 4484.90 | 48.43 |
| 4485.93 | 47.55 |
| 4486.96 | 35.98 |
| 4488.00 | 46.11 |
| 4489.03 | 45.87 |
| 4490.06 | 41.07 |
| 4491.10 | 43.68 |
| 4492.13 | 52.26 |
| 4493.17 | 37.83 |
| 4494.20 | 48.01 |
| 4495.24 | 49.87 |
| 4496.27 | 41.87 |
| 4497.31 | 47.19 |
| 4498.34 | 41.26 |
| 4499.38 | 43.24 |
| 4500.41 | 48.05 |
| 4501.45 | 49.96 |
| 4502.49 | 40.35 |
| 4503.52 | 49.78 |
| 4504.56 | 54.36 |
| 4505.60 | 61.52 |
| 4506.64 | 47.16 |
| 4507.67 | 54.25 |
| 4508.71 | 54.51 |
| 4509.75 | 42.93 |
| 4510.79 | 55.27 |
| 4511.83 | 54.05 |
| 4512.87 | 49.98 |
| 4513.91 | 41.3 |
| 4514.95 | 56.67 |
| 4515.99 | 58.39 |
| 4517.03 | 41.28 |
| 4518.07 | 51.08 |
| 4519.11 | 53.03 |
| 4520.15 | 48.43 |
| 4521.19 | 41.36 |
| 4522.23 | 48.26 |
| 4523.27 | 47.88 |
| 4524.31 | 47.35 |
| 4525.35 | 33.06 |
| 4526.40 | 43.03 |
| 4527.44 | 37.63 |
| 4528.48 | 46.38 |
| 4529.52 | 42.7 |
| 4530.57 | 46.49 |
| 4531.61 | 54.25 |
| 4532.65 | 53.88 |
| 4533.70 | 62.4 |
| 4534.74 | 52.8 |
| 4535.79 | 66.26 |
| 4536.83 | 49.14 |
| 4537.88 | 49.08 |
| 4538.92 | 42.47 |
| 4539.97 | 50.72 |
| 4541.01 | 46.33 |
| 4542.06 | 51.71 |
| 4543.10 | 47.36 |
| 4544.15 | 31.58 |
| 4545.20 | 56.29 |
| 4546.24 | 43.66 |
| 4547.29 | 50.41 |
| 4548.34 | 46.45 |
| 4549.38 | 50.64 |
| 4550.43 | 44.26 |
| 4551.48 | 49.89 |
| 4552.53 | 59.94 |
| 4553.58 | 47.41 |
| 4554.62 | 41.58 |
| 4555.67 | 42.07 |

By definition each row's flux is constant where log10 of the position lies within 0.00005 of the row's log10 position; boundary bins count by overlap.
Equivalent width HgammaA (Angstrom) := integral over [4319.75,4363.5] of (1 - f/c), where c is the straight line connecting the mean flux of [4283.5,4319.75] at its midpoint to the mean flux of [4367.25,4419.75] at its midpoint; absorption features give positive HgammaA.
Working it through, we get 0.66 Angstrom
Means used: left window 41.6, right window 45.2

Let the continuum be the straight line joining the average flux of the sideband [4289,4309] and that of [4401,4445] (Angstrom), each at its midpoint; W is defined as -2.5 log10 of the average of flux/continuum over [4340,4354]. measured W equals -0.08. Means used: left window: 40.2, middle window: 45.5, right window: 45.9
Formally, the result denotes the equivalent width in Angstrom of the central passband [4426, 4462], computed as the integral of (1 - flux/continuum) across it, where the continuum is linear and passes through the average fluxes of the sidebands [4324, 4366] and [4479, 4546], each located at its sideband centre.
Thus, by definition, 0.0 Angstrom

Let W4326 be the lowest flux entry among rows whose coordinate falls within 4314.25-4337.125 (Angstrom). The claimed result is 28.72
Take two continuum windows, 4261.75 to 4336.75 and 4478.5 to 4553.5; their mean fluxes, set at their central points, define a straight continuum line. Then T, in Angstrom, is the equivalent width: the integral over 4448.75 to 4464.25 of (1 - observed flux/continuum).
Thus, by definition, -0.60 Angstrom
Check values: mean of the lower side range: 41.5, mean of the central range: 48.1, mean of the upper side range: 48.1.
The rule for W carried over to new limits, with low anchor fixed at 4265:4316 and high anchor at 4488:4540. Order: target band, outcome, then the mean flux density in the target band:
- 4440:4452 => 0.025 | 45.3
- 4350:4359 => 0.026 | 42.7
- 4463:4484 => -0.002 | 47.3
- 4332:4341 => -0.021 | 44.1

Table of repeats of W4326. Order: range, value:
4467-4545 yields 31.58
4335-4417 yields 27.62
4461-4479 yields 32.22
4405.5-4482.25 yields 31.87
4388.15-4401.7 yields 40.51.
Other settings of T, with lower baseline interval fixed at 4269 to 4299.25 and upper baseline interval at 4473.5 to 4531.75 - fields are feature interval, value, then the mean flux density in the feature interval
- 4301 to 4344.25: 0.1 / 43.2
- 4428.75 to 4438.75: 0.5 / 43.1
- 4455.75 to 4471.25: -0.3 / 46.9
